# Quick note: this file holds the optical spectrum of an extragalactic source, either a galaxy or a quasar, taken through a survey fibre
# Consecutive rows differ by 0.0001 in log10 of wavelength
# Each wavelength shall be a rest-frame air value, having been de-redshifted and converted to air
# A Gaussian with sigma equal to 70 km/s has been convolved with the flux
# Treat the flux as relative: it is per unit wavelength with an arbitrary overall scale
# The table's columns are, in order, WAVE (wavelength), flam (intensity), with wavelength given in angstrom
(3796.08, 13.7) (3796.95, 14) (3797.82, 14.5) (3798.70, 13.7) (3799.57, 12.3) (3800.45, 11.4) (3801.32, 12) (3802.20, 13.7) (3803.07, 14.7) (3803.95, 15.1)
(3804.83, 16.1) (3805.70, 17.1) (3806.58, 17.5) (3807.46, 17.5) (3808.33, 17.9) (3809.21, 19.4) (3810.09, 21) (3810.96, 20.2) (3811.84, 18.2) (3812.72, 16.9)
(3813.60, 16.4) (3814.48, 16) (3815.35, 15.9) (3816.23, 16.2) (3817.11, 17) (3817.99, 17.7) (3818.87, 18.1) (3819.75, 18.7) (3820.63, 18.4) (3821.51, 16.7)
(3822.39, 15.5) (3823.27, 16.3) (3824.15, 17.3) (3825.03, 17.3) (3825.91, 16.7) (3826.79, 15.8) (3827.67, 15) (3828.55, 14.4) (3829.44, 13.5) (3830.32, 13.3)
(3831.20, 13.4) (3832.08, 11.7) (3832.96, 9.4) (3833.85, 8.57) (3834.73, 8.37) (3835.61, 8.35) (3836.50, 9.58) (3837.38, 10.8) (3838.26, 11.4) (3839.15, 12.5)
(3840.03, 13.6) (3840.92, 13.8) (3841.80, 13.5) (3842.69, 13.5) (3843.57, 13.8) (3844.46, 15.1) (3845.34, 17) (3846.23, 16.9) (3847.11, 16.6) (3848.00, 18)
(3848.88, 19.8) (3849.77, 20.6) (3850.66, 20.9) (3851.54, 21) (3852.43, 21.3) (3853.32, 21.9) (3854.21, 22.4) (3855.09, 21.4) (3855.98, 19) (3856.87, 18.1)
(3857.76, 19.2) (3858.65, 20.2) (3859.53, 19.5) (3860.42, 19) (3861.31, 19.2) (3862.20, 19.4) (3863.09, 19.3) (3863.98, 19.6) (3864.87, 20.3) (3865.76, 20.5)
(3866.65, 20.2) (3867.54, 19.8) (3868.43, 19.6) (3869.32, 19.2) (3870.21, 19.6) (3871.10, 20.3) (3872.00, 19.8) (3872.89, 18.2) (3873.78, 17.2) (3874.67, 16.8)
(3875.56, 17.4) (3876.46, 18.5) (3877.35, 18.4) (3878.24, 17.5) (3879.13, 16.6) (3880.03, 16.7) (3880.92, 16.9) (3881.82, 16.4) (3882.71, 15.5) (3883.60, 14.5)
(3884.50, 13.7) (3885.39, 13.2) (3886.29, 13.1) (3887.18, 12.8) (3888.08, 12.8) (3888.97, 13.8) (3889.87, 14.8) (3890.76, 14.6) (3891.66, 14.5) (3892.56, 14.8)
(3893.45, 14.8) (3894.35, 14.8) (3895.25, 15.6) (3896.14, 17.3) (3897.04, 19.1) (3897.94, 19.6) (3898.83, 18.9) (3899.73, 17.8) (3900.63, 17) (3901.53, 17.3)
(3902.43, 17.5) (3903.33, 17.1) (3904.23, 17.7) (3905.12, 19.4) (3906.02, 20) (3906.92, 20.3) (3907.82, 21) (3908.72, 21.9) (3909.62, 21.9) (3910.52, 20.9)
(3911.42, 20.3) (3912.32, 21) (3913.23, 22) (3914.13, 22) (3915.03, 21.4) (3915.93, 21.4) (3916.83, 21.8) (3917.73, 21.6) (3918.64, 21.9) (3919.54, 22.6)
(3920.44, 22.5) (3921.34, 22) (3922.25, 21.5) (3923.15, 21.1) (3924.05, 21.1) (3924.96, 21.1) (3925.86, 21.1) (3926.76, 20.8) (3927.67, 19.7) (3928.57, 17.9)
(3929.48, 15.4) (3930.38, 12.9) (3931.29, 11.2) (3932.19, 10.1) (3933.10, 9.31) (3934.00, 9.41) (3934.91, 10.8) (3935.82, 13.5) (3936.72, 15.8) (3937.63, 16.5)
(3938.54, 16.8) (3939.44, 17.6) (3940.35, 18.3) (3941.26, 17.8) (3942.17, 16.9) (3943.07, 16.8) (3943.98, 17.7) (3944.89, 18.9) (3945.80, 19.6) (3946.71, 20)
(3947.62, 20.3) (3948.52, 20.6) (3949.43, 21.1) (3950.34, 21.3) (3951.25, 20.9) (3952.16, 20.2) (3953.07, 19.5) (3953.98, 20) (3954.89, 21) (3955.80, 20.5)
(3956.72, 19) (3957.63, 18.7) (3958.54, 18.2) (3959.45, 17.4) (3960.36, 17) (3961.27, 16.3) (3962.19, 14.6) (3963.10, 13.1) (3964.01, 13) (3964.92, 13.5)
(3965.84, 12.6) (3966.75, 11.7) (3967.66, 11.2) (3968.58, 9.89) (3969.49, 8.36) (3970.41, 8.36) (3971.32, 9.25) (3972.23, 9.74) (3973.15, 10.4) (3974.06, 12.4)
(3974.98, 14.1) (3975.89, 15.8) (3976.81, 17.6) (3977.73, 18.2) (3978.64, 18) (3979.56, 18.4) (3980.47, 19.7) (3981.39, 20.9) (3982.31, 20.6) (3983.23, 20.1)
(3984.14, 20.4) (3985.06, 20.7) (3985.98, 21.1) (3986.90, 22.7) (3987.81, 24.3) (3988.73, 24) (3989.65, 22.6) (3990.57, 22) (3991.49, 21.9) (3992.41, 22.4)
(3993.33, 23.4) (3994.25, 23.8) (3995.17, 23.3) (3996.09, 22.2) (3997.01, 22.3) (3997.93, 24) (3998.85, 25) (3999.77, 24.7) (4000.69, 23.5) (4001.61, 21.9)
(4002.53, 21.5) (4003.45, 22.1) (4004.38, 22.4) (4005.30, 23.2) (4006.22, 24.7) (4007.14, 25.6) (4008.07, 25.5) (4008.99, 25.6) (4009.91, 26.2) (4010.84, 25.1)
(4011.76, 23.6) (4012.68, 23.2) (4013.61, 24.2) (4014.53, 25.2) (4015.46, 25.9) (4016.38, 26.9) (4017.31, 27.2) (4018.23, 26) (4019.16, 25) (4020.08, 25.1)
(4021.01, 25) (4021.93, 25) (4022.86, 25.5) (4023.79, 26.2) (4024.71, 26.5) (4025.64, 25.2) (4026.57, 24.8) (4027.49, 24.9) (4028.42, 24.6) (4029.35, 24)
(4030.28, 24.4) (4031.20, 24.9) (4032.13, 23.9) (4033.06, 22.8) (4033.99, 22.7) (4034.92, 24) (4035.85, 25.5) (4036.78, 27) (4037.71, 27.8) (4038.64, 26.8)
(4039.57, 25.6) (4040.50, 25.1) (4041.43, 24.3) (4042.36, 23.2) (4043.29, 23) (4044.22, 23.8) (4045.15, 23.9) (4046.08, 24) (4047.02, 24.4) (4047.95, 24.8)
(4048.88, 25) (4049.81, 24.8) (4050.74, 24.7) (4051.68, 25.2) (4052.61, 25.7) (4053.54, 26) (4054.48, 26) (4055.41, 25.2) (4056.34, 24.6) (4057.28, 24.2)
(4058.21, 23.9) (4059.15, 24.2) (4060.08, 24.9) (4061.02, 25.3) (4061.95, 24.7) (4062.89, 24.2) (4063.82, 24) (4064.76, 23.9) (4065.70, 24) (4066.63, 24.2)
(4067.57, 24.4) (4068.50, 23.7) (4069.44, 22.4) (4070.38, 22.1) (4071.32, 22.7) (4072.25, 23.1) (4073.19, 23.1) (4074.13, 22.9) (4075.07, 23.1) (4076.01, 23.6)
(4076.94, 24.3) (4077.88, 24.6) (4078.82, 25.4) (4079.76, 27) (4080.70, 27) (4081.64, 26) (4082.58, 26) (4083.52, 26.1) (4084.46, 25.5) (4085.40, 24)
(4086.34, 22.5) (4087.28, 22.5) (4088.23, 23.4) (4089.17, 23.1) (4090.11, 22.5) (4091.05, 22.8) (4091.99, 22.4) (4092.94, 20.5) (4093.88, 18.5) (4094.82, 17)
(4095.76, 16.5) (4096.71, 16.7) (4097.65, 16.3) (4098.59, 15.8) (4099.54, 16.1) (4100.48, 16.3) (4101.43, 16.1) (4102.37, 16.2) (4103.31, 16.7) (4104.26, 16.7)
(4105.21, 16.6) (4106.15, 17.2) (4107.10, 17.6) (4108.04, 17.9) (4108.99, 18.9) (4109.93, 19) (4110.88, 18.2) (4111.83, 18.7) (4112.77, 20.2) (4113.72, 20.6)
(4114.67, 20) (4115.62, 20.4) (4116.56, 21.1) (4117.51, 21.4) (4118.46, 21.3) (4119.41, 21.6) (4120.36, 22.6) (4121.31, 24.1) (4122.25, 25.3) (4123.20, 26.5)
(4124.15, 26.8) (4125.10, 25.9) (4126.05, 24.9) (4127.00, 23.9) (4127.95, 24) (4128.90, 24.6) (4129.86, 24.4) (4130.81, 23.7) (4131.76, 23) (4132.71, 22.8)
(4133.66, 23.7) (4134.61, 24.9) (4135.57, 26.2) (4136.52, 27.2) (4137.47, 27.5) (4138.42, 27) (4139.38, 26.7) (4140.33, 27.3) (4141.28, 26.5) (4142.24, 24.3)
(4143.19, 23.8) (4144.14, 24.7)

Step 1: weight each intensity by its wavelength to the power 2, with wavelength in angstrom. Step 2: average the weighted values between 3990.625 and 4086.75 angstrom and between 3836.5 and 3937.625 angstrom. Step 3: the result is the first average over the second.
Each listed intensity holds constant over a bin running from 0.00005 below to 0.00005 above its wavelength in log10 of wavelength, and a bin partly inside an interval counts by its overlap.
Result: 1.49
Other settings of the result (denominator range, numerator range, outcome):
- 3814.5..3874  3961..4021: 1.30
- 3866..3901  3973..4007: 1.33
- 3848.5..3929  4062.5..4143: 1.32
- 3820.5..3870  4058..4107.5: 1.48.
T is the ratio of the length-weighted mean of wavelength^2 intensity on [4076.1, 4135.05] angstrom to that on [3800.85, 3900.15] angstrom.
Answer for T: 1.5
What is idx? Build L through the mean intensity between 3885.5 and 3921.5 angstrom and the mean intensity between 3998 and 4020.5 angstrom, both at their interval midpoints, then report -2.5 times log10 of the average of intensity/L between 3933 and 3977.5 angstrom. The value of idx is 0.32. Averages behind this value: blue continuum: 18.5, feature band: 15.8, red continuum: 24.5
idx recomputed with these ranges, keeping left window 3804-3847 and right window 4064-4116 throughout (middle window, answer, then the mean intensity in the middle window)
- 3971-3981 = 0.23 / 15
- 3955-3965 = 0.09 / 16.7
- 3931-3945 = 0.20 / 14.8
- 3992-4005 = -0.20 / 23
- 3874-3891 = 0.07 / 15.5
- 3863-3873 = -0.22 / 19.8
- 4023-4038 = -0.25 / 24.9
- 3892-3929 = -0.15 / 19.7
